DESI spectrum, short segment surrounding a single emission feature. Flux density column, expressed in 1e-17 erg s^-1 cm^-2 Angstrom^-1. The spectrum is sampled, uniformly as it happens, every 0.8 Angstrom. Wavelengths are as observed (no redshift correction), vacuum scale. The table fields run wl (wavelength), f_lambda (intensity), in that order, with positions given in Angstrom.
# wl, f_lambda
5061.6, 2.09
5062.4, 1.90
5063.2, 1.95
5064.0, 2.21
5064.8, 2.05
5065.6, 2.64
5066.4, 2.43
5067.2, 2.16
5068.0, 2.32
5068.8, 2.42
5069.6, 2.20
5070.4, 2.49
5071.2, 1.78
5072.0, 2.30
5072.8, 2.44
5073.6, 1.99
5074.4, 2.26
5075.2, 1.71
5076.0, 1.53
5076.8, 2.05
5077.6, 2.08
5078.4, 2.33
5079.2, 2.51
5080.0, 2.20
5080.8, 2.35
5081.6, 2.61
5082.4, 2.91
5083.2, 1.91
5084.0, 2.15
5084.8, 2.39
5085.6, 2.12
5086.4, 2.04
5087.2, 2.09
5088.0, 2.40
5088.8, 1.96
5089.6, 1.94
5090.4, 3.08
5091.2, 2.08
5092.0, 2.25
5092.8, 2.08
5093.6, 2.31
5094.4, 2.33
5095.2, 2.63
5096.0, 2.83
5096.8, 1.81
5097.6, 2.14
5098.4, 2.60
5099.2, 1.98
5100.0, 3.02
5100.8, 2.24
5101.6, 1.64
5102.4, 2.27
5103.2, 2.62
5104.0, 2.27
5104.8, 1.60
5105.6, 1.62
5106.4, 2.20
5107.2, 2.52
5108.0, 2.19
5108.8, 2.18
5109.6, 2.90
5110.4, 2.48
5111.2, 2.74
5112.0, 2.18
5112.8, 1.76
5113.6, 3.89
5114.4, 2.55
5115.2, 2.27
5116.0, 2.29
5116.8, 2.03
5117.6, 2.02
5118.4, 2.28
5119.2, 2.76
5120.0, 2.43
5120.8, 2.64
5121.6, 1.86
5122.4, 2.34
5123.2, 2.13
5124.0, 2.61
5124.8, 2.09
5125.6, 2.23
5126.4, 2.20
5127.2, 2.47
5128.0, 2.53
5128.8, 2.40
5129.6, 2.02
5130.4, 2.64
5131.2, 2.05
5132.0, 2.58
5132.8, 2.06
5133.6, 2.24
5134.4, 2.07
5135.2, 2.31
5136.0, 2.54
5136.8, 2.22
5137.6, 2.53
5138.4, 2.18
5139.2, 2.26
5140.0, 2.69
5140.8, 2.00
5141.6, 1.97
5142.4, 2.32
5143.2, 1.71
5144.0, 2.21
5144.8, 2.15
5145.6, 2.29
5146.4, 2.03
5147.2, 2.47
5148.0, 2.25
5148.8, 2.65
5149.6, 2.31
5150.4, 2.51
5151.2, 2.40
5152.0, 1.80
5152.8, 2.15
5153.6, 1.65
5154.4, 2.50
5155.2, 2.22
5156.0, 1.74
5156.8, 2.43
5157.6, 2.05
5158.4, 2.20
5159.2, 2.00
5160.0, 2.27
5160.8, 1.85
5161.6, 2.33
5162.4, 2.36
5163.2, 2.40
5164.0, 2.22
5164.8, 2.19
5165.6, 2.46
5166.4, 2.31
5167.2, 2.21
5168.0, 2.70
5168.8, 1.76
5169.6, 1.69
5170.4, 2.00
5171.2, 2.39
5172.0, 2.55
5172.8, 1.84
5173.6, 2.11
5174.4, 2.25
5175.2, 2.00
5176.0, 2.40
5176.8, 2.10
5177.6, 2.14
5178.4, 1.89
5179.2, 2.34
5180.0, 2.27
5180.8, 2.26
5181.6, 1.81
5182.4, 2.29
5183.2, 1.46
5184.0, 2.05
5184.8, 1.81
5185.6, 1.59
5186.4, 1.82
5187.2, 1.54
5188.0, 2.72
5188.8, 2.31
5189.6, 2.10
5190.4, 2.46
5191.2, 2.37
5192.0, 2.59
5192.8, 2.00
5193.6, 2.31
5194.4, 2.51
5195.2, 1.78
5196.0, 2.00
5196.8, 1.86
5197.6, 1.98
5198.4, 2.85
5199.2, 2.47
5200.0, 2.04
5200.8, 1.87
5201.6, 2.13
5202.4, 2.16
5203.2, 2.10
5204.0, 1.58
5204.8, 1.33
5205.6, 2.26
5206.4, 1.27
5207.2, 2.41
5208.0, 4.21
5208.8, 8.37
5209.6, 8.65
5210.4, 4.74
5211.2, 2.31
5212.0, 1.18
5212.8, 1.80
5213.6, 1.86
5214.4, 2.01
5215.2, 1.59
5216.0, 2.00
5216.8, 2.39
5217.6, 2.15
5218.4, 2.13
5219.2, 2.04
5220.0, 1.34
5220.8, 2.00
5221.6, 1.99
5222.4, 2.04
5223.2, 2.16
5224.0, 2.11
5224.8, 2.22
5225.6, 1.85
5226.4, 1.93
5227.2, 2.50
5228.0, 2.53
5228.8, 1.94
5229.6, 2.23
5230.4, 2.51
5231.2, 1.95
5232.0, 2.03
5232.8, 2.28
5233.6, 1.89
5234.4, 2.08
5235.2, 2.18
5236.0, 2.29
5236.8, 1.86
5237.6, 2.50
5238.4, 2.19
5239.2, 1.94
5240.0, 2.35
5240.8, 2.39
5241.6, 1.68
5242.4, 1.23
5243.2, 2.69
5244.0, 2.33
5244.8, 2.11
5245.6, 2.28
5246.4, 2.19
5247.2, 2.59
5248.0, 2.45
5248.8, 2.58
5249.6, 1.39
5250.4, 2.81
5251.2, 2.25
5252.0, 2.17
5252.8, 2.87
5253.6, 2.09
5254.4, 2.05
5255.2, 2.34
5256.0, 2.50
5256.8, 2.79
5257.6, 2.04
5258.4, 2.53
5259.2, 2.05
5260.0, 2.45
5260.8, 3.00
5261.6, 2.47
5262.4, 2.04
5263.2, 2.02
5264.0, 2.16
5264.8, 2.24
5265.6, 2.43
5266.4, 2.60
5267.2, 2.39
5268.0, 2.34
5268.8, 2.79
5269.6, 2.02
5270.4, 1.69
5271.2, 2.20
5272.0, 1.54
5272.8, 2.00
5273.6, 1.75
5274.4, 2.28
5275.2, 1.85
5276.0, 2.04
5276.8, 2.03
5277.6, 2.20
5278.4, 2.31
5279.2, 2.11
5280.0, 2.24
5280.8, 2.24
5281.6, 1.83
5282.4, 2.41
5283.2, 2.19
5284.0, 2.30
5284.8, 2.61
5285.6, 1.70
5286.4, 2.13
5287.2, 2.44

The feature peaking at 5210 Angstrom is H-beta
